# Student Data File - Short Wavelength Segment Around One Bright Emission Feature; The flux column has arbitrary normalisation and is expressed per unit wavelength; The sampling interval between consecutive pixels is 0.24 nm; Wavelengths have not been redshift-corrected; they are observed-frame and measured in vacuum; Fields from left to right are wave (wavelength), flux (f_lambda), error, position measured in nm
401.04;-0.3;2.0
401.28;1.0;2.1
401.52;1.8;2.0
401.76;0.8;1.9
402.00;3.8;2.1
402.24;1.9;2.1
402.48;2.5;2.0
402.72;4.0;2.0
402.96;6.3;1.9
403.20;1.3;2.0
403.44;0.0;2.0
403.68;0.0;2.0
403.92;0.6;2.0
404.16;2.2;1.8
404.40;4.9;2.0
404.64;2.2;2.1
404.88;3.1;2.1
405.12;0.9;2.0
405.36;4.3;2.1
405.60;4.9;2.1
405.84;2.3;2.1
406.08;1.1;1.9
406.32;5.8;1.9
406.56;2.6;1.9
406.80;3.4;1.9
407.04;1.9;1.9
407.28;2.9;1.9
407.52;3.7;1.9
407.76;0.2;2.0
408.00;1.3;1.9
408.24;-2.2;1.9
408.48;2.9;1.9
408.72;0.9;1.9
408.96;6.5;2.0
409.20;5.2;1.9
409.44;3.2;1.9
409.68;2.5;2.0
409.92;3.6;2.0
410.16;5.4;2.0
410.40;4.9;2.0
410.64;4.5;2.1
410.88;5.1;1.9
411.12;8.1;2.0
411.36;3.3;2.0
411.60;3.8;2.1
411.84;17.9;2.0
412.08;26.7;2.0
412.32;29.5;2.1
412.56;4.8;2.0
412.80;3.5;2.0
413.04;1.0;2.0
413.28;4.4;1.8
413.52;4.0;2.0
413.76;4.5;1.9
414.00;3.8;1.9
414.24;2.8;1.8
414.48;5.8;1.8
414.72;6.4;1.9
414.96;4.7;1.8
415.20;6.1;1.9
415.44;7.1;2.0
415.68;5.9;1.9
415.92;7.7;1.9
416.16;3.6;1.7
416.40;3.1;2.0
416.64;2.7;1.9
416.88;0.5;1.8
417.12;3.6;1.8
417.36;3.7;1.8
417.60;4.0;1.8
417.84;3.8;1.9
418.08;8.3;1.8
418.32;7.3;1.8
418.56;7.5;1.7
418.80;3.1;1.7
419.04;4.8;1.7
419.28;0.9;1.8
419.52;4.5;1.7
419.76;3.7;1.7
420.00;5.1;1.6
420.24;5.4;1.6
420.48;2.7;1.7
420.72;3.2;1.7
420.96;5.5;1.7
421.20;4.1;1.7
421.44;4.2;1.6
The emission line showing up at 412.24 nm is [O II]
